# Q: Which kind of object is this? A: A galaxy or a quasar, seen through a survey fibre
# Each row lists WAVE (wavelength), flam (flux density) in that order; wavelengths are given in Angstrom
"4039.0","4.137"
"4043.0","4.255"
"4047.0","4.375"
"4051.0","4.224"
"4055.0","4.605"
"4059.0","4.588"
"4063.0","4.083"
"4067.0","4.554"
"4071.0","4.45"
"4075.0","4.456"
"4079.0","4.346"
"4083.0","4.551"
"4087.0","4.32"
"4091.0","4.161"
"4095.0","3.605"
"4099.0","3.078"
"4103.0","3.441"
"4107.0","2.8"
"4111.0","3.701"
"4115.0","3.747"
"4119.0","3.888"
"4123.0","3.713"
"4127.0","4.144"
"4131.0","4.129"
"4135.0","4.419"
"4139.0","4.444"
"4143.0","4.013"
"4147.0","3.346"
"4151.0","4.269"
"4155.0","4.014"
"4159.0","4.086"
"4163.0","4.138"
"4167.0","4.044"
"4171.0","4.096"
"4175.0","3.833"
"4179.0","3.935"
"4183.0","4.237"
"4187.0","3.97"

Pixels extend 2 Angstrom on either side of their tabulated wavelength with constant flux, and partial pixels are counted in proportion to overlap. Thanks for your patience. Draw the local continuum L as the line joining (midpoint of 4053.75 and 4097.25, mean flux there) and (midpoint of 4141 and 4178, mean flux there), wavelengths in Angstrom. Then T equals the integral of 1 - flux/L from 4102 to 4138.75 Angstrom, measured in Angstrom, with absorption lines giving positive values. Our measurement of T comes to 2.84 Angstrom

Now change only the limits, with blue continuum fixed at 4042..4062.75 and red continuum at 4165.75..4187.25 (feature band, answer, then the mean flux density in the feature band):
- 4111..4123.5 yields 1.2 Angstrom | 3.78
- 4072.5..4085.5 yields -0.4 Angstrom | 4.45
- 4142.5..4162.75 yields 0.7 Angstrom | 3.96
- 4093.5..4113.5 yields 4.3 Angstrom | 3.33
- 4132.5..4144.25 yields -0.5 Angstrom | 4.3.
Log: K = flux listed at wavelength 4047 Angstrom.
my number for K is 4.375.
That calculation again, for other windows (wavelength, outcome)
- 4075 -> 4.456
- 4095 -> 3.605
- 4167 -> 4.044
